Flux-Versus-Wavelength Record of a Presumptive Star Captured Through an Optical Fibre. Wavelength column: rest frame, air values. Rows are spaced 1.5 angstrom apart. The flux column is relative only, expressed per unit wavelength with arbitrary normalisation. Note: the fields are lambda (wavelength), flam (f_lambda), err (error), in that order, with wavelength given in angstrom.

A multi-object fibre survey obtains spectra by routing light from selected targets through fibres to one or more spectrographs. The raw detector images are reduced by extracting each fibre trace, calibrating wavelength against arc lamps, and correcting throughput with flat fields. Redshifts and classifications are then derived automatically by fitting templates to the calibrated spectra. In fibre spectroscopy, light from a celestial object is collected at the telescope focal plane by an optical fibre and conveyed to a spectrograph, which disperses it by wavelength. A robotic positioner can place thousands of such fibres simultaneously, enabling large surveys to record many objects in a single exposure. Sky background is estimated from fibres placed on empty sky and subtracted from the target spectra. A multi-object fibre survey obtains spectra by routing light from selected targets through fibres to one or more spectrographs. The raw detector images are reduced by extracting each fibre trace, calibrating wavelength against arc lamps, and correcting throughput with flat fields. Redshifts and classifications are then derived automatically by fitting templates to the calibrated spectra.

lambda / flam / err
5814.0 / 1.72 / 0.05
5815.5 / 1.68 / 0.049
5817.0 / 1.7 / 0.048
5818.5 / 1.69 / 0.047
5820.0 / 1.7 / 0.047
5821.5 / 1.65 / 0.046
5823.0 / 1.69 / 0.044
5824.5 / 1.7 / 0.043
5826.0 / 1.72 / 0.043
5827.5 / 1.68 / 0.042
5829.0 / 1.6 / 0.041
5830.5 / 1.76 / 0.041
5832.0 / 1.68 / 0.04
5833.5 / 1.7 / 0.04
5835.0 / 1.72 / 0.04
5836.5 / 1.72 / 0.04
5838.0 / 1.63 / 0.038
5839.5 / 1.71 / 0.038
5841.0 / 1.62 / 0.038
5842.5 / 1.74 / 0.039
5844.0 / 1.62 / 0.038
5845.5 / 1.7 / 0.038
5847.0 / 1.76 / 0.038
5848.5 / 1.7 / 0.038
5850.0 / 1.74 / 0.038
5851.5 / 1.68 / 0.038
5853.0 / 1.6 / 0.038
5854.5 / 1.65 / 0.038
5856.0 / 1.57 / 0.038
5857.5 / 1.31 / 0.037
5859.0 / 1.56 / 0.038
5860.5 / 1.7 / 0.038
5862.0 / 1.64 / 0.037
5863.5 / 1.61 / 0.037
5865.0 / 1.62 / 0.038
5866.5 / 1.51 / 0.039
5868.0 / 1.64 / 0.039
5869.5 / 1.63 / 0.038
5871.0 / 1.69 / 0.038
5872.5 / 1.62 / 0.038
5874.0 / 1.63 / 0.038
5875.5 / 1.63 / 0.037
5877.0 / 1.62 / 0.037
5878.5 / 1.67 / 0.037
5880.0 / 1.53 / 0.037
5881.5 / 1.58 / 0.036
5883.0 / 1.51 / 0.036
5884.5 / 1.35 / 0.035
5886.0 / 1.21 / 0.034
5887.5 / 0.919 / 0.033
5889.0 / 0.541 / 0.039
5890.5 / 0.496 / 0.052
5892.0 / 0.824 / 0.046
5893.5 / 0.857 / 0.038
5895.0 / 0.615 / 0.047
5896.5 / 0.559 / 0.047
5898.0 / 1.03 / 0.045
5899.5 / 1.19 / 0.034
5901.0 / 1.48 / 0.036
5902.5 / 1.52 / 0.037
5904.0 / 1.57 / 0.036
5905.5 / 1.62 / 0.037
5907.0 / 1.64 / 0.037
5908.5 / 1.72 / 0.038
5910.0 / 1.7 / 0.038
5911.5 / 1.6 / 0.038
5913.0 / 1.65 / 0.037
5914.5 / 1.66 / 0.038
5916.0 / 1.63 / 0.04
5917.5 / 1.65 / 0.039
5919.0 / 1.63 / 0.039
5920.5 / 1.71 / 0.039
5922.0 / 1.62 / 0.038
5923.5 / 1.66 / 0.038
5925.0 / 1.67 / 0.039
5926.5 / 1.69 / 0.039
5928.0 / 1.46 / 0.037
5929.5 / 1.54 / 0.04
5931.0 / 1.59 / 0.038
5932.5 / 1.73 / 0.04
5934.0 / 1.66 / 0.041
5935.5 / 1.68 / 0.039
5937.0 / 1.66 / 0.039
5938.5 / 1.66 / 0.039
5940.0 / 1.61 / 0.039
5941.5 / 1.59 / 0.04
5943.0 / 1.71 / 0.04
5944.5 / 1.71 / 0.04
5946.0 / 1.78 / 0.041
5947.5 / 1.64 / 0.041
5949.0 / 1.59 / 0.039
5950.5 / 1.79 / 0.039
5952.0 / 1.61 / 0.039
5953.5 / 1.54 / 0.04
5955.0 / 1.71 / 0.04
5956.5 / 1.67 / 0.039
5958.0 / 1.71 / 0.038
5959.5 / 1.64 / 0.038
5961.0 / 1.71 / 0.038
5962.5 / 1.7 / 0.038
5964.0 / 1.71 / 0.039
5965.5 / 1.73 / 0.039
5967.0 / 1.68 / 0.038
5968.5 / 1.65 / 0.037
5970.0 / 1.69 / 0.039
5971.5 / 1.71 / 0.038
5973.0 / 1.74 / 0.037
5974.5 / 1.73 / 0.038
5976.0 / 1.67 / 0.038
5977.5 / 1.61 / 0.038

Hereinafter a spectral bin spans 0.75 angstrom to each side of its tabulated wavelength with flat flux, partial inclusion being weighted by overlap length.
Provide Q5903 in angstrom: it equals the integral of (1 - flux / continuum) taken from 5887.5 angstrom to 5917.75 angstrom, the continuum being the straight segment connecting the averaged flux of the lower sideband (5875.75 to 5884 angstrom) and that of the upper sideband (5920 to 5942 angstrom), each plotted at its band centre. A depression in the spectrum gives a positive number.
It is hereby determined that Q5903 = 6.5 angstrom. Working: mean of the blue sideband 1.58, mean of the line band 1.26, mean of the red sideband 1.64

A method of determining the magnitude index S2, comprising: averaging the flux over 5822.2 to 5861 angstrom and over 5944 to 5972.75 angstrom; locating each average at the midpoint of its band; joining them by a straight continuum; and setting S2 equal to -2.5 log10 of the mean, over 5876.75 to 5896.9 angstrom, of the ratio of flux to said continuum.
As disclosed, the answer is 0.466 mag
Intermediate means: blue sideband 1.66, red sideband 1.68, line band 1.09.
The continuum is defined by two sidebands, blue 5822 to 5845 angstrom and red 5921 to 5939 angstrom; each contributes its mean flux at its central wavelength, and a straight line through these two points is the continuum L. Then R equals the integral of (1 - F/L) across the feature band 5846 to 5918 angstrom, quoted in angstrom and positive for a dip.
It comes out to 9.3 angstrom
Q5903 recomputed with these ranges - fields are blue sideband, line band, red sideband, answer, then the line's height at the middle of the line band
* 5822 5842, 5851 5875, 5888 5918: -1.6 angstrom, 1.51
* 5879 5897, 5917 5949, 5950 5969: -4.9 angstrom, 1.43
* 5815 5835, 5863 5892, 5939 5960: 4.8 angstrom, 1.68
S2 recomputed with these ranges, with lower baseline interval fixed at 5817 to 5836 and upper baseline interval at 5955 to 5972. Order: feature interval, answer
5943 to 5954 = 0.013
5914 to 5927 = 0.022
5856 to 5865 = 0.082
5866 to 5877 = 0.044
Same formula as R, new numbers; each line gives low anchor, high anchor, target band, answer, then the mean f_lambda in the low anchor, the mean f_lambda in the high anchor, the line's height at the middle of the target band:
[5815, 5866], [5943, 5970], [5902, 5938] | 0.8 angstrom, 1.66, 1.68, 1.68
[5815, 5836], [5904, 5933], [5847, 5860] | 0.5 angstrom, 1.69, 1.64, 1.68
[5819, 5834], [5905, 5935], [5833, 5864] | 0.5 angstrom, 1.69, 1.64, 1.68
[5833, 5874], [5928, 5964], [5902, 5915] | 0.2 angstrom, 1.64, 1.66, 1.65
